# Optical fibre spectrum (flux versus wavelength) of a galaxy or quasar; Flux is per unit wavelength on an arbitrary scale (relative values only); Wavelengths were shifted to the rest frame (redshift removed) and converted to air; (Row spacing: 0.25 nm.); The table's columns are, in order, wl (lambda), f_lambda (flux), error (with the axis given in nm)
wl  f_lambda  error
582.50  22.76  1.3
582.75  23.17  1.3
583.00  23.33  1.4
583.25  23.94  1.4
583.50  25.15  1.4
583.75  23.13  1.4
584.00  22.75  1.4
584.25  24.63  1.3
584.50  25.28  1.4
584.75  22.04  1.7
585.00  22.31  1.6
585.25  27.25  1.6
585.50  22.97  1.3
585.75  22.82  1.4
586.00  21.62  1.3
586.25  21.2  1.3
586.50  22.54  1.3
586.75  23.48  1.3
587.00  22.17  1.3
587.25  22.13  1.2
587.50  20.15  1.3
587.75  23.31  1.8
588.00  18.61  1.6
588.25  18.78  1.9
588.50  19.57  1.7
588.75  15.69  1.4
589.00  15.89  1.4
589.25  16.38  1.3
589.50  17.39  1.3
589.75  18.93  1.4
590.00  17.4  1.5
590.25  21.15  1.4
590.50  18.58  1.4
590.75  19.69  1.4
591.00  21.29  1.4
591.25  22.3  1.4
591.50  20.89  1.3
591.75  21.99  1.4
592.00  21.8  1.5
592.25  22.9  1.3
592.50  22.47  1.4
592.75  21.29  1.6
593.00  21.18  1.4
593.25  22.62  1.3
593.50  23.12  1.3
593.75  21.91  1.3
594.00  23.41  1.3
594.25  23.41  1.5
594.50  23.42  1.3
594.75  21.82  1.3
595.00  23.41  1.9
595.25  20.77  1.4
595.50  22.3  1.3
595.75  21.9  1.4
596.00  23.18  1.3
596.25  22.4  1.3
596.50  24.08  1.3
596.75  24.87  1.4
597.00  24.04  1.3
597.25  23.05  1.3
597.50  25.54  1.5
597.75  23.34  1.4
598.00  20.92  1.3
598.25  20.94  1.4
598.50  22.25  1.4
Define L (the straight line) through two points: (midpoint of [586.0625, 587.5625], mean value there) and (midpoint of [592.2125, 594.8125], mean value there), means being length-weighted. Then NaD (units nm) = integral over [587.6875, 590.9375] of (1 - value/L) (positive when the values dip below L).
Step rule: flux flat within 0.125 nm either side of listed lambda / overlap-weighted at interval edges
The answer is 0.54 nm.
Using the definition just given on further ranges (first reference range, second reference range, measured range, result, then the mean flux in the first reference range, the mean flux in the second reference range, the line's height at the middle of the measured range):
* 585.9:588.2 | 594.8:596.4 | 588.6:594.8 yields 0.38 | 21.6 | 22.3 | 22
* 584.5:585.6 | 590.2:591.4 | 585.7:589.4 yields 0.37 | 23.8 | 20.6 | 22.4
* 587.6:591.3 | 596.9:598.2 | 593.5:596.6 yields -0.11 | 18.9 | 23.2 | 21.9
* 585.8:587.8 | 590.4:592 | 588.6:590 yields 0.29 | 22.1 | 20.9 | 21.4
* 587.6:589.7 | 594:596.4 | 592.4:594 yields -0.07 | 18.3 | 22.6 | 21.3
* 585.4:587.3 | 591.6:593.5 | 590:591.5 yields 0.12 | 22.4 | 22.1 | 22.2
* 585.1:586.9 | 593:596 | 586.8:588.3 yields 0.12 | 23.1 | 22.5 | 23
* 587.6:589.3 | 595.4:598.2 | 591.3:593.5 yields -0.14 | 18.4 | 23.2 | 20.7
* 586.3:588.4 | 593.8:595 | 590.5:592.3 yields 0.08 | 21.4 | 23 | 22.3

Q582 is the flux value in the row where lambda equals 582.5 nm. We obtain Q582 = 22.76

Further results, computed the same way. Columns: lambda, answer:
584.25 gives 24.63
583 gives 23.33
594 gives 23.41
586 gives 21.62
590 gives 17.4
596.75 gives 24.87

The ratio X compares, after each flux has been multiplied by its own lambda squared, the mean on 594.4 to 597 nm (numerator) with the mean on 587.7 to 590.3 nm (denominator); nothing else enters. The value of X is 1.28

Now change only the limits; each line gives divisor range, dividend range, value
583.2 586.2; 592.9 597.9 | 1.01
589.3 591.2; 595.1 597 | 1.21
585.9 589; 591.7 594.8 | 1.11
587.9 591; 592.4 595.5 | 1.24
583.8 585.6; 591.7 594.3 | 0.96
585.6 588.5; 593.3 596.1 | 1.08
